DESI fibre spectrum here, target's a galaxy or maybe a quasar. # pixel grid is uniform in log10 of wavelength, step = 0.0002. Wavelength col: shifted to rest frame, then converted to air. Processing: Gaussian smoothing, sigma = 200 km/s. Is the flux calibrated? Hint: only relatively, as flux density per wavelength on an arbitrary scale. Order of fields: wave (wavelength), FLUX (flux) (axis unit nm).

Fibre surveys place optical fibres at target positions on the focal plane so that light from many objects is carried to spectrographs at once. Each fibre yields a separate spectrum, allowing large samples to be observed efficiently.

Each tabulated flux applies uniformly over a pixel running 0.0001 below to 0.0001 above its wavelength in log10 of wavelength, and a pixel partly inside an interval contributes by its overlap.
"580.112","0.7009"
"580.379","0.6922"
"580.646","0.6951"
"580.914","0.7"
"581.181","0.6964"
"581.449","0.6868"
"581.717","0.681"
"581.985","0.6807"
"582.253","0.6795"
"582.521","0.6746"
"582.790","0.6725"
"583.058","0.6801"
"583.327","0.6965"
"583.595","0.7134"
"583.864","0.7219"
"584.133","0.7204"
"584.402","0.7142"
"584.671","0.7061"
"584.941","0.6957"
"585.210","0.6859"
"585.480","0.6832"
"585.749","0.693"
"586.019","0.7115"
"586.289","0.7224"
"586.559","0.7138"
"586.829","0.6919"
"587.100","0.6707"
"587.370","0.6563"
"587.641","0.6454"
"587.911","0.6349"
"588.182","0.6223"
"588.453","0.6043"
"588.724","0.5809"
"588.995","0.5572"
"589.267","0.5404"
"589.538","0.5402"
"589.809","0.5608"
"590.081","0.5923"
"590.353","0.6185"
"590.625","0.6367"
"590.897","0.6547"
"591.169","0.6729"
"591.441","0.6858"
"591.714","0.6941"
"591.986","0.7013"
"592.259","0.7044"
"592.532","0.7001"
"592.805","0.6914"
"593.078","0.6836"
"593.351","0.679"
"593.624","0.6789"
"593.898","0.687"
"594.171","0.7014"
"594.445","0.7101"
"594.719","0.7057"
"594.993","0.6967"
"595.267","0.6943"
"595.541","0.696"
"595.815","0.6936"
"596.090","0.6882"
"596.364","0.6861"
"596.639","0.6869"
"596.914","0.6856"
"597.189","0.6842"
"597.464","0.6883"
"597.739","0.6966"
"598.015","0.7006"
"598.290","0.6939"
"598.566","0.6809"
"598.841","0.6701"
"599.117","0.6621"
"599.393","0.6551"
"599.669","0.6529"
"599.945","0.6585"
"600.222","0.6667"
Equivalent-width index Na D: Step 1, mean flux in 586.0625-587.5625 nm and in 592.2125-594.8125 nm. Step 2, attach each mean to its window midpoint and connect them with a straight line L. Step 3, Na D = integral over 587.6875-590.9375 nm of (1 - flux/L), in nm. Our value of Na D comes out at 0.45 nm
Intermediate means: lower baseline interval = 0.69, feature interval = 0.595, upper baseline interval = 0.694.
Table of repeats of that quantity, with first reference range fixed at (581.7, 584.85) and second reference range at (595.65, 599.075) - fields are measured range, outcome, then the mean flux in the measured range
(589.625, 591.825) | 0.173 nm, 0.637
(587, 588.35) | 0.095 nm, 0.644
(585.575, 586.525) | -0.020 nm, 0.709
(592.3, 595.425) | -0.020 nm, 0.694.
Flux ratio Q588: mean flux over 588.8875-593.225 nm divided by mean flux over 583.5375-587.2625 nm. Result 0.91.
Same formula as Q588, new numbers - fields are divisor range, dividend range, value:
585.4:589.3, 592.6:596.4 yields 1.06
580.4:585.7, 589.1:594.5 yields 0.94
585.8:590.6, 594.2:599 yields 1.10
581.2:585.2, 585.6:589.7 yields 0.92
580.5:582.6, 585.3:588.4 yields 0.98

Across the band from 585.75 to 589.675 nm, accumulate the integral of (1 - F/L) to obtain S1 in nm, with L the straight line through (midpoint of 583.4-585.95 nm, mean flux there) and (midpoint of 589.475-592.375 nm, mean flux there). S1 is 0.23 nm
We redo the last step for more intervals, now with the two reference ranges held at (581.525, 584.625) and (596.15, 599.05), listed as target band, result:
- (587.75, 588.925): 0.14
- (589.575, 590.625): 0.15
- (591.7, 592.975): -0.02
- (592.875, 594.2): 0.01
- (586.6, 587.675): 0.03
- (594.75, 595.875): -0.01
